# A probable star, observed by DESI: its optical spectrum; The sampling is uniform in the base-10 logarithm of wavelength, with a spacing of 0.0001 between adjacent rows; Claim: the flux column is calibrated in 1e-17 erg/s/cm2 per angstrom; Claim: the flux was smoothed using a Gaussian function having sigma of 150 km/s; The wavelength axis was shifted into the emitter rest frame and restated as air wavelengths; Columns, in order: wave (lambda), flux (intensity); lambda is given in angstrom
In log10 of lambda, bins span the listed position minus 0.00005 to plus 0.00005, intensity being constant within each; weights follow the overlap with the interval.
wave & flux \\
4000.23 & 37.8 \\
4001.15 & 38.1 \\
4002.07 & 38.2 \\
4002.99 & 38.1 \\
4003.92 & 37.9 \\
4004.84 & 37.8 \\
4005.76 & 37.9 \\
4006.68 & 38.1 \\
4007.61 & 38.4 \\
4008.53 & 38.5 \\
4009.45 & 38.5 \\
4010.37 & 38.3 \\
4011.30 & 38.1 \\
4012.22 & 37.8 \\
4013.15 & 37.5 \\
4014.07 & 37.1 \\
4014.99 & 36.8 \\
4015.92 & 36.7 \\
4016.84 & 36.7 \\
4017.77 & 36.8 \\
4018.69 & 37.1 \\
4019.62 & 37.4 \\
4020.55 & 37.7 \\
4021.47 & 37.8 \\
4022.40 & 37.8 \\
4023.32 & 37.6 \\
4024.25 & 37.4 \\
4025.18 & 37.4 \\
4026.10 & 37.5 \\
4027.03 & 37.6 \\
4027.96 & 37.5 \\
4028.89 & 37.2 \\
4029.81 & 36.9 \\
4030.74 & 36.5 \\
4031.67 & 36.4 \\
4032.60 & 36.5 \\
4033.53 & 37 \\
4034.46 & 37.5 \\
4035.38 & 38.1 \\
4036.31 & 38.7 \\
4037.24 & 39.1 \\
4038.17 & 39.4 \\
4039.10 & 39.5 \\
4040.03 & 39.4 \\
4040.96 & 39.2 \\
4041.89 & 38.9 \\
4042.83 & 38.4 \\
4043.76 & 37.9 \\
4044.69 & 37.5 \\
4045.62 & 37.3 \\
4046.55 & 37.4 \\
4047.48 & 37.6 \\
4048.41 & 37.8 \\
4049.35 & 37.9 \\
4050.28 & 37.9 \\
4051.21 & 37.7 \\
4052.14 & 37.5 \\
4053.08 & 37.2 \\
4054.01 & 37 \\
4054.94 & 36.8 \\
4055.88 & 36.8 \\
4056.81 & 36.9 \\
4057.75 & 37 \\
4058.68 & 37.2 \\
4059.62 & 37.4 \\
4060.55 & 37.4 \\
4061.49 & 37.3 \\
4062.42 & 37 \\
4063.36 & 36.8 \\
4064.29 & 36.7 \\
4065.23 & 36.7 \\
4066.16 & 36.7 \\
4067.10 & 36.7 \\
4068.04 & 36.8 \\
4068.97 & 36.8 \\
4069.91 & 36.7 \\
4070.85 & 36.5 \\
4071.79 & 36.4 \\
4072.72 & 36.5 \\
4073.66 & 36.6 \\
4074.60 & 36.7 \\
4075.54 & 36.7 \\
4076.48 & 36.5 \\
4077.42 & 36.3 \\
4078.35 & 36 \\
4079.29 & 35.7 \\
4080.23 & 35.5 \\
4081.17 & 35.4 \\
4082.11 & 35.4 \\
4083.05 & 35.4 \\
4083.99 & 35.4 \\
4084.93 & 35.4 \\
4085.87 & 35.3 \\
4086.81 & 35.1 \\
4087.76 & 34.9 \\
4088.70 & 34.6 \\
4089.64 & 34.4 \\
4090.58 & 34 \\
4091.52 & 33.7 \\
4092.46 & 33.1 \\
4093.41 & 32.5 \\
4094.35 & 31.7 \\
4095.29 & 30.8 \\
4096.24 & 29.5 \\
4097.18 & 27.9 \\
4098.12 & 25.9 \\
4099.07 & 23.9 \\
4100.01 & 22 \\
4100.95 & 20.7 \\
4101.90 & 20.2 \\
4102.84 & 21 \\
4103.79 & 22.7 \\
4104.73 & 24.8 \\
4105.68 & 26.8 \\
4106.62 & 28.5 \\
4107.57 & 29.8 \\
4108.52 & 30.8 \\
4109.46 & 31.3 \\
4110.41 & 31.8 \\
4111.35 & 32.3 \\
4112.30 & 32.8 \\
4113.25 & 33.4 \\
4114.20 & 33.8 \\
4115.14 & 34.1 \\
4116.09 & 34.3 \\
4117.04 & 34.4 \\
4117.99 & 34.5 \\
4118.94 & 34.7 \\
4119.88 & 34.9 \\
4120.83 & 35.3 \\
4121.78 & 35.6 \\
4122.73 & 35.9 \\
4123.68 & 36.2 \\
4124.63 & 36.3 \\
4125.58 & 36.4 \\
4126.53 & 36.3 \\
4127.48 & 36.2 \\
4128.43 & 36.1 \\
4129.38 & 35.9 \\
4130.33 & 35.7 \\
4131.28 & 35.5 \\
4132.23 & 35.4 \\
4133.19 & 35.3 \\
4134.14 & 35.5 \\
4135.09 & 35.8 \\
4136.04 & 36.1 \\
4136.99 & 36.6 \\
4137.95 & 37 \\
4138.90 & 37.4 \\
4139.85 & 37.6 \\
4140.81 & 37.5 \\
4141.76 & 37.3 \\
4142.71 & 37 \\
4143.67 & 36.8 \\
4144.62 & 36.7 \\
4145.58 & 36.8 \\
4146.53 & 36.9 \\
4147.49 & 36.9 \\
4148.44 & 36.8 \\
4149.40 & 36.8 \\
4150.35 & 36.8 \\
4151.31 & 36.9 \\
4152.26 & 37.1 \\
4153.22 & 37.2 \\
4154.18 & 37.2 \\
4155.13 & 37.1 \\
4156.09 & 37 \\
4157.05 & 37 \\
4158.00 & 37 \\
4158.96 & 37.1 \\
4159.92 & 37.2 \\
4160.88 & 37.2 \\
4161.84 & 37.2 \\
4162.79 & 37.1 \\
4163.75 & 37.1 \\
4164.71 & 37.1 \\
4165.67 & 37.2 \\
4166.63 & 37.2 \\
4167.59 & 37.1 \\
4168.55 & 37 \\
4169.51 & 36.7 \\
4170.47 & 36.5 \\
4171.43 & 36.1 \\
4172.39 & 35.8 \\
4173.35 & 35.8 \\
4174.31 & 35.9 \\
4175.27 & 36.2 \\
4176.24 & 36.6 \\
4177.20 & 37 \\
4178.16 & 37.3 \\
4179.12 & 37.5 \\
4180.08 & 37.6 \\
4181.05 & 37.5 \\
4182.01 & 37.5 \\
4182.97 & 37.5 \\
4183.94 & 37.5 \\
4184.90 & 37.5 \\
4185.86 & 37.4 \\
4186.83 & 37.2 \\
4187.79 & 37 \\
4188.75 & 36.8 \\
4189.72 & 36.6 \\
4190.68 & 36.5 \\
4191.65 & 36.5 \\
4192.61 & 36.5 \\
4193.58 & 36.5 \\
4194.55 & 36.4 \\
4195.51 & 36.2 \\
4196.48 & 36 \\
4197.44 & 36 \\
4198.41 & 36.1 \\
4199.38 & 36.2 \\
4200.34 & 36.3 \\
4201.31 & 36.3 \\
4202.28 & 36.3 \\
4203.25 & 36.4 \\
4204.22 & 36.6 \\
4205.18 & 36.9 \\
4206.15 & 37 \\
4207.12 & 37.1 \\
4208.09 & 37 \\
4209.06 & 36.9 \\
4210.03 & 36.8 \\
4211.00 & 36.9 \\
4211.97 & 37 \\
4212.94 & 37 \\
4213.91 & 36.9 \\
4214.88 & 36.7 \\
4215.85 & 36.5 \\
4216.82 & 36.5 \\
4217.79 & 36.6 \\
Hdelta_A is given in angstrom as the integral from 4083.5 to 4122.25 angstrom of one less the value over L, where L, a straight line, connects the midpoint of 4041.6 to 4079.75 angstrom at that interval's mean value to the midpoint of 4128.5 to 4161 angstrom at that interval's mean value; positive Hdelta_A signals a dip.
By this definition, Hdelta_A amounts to 6.2 angstrom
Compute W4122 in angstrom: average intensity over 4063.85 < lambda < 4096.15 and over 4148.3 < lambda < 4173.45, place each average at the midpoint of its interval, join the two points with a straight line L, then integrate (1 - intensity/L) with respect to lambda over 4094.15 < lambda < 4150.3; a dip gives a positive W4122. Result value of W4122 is 4.9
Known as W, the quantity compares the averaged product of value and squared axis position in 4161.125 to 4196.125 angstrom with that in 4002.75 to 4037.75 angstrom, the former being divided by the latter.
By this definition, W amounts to 1.1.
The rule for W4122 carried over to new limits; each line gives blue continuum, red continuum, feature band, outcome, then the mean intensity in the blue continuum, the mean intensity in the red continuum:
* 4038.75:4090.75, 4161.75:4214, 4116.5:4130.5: 0.44 angstrom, 36.8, 36.8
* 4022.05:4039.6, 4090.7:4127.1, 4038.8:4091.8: -3.13 angstrom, 37.7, 30.9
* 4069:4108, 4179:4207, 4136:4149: -0.97 angstrom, 31.9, 36.8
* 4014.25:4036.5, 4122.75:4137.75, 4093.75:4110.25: 4.45 angstrom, 37.3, 36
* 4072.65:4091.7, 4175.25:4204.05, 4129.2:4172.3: -0.54 angstrom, 35.5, 36.8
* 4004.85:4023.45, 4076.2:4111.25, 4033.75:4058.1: -2.07 angstrom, 37.6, 30.9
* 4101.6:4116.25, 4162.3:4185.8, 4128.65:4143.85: -1.82 angstrom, 29.3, 36.9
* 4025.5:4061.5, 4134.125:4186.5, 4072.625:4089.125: 0.75 angstrom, 37.7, 36.9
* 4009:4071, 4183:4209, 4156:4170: -0.09 angstrom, 37.5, 36.7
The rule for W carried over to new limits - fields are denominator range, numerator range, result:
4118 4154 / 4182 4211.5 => 1.04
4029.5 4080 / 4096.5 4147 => 0.91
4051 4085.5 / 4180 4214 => 1.07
